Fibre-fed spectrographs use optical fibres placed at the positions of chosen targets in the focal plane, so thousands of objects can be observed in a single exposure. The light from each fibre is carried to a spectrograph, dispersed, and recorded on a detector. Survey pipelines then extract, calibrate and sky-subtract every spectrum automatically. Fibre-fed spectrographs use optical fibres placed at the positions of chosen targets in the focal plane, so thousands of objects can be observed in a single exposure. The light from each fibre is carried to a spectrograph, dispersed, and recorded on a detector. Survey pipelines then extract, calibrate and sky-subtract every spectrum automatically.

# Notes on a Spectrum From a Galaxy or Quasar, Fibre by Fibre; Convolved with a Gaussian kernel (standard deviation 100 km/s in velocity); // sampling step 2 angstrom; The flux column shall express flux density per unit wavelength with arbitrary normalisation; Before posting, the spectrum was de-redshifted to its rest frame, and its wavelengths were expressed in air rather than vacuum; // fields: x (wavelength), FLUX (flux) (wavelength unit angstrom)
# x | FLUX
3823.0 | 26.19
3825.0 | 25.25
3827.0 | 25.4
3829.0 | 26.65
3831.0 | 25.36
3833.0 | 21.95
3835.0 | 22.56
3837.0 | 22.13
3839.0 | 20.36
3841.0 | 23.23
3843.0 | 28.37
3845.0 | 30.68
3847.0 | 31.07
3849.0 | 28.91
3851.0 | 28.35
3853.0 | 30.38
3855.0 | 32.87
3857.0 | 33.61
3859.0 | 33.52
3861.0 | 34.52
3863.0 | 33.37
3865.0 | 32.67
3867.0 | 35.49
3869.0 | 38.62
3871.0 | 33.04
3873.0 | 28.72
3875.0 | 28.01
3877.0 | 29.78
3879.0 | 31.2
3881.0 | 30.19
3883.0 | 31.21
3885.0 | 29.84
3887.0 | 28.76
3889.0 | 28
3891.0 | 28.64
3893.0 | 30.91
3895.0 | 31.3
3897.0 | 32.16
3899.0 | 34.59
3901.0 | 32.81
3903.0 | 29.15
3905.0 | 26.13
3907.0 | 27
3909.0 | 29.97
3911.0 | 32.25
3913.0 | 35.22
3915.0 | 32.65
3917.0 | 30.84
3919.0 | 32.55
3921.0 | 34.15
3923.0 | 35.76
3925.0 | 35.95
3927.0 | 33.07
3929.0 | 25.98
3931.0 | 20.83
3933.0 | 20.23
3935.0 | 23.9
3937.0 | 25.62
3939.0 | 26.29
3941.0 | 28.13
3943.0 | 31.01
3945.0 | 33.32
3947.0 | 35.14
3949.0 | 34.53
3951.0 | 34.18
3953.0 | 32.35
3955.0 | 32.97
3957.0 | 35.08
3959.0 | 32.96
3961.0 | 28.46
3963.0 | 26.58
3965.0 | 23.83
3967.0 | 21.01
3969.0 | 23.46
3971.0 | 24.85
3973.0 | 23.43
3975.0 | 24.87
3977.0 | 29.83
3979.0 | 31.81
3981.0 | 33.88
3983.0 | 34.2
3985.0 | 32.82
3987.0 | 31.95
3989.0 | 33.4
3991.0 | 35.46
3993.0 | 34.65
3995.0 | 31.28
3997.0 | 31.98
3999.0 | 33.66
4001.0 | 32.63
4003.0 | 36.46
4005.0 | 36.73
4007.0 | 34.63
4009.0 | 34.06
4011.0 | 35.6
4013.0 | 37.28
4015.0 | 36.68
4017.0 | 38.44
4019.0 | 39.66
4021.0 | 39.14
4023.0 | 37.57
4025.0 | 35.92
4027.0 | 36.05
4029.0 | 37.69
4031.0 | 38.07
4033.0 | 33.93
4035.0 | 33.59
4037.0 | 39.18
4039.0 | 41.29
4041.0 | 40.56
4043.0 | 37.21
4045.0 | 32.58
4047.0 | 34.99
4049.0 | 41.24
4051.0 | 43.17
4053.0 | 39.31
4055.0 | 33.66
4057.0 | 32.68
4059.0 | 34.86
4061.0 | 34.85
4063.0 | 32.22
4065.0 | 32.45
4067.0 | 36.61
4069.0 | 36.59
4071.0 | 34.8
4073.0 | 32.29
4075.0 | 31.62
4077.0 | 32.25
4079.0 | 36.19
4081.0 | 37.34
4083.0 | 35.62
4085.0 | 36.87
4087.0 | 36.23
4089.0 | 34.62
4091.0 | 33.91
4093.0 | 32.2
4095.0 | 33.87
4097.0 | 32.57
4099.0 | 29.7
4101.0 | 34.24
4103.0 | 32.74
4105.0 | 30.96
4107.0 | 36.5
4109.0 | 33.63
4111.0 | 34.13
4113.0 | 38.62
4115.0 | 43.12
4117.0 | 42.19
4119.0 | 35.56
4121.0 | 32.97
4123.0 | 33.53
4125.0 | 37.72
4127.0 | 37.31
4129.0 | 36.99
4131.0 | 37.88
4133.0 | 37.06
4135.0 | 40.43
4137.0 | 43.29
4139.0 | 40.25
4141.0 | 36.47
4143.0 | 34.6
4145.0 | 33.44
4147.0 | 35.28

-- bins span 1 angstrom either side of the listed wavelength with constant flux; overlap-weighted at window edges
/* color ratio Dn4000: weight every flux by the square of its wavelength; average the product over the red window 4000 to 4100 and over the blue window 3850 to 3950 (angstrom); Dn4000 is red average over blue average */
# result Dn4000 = 1.25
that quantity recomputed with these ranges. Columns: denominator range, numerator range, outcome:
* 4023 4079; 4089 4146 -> 1.03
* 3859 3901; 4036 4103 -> 1.23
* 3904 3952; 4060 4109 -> 1.22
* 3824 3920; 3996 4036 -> 1.30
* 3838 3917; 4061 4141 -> 1.30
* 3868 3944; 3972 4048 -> 1.22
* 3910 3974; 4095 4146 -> 1.34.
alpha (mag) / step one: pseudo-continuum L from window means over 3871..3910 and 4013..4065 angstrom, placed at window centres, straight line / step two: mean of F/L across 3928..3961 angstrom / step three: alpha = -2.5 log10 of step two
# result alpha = 0.11 mag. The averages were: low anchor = 30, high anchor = 36.9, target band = 29.5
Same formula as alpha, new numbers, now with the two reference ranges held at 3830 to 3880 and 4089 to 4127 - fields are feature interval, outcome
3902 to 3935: 0.035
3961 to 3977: 0.283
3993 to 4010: -0.042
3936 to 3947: 0.070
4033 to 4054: -0.137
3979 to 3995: -0.037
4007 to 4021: -0.124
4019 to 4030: -0.133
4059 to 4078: 0.010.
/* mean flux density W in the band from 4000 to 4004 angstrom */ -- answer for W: 34.5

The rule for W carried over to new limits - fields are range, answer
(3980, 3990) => 33.2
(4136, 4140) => 41.8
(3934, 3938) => 24.8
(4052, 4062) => 35.1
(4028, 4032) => 37.9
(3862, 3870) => 35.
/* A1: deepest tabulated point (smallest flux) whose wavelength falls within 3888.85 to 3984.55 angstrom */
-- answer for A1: 20.23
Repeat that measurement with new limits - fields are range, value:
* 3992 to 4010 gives 31.28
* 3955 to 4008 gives 21.01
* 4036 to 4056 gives 32.58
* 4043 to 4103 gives 29.7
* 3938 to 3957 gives 26.29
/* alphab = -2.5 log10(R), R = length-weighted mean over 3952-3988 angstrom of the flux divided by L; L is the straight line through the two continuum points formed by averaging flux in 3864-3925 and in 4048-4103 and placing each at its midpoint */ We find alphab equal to 0.13 mag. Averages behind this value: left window 31.5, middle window 29.1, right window 34.8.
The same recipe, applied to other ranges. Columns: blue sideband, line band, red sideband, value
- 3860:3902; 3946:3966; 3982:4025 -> 0.07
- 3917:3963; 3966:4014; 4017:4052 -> 0.09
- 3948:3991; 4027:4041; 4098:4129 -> -0.15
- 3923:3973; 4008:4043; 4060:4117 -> -0.17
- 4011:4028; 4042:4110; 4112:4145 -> 0.09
